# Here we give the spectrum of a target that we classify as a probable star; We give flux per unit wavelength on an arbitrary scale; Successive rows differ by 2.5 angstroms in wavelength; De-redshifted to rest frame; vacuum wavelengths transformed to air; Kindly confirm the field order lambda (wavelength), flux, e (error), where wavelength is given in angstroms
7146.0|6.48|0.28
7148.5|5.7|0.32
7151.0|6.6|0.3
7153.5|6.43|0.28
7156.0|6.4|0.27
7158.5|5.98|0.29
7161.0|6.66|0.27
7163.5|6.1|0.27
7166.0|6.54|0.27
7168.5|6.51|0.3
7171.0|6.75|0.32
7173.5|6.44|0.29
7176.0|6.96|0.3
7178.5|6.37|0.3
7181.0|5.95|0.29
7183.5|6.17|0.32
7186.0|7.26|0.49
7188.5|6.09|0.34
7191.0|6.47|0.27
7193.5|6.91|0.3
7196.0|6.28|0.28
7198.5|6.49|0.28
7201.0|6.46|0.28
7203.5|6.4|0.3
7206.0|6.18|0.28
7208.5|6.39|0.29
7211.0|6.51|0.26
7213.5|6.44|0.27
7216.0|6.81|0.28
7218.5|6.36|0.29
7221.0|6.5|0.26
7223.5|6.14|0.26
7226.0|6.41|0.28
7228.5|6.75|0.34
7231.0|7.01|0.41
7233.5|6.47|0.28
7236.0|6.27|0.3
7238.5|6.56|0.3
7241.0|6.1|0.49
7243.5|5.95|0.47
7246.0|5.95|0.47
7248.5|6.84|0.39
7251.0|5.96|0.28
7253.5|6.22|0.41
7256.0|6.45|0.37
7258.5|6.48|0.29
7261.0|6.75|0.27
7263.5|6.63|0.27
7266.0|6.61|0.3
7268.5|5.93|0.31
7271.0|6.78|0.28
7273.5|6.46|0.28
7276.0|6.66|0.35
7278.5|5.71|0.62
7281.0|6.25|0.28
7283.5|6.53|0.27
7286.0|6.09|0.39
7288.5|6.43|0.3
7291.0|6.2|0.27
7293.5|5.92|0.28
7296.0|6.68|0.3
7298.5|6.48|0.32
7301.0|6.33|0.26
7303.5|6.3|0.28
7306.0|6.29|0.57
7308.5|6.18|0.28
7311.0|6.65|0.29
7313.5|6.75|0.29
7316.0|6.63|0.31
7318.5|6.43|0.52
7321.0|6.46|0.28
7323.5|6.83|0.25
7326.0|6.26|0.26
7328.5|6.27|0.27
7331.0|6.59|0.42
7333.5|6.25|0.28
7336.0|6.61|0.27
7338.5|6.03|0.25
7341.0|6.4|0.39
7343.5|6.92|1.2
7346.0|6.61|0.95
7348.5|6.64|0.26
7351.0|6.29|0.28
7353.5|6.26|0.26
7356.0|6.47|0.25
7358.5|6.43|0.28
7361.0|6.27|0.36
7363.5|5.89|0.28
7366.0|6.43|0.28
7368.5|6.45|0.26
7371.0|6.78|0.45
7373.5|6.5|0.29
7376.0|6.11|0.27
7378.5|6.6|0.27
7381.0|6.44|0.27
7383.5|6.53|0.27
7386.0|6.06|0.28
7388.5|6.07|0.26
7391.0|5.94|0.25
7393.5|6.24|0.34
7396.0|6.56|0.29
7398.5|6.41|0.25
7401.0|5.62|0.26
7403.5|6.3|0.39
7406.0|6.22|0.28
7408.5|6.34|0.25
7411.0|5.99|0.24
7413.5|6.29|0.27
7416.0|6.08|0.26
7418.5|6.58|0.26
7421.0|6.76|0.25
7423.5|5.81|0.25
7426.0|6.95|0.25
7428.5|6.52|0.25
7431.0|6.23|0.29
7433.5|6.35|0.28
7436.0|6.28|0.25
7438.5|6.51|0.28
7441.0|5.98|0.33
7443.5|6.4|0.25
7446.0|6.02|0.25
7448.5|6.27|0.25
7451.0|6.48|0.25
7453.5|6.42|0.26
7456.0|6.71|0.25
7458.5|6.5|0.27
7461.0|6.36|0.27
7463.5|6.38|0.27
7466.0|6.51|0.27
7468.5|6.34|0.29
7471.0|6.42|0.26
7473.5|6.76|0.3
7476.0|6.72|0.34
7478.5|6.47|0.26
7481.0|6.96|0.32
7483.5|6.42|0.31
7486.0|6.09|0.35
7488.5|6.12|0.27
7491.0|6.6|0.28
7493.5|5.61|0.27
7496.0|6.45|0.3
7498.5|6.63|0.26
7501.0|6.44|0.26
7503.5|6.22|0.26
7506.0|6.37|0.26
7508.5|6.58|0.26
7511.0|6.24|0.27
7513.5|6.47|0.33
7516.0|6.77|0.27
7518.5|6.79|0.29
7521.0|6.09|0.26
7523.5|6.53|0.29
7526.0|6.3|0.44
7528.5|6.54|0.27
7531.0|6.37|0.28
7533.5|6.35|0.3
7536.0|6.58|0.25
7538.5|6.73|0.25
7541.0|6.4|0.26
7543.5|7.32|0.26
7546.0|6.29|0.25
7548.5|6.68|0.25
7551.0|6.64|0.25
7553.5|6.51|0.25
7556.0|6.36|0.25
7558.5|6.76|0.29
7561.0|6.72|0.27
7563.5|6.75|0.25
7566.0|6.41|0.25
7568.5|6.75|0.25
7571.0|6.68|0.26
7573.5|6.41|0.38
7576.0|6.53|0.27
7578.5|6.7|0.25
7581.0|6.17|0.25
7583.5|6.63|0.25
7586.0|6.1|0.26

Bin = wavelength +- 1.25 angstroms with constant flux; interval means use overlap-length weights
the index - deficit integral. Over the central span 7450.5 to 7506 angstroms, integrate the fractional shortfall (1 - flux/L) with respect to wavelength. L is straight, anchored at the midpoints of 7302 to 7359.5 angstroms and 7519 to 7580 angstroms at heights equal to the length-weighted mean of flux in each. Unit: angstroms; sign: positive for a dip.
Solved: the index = 0.8 angstroms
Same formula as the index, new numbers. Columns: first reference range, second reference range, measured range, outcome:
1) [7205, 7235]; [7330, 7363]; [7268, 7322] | 0.69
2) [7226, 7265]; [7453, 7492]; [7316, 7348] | -0.16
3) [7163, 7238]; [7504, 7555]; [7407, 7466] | 1.38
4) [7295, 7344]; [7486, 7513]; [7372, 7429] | 0.85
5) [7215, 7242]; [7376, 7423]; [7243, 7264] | 0.30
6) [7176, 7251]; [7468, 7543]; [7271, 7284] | 0.17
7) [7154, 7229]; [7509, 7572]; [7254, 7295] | 0.71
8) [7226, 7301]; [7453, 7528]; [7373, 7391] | 0.33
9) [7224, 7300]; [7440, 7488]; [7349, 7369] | 0.27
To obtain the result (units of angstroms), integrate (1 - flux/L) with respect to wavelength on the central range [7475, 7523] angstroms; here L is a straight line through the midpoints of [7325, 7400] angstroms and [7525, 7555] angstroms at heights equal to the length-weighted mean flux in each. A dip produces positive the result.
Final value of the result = 0.7 angstroms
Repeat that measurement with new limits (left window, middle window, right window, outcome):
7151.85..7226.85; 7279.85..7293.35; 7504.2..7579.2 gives 0.43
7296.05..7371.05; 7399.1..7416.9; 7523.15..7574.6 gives 0.97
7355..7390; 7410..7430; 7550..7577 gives 0.12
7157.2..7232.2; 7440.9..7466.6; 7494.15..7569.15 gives 0.53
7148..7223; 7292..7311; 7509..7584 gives 0.42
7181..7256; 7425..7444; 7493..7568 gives 0.25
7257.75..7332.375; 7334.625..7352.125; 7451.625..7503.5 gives -0.21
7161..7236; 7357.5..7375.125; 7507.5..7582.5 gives 0.35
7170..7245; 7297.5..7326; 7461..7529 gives -0.11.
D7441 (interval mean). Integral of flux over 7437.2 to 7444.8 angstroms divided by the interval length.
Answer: 6.29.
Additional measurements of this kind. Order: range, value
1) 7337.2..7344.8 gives 6.45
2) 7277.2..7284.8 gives 6.17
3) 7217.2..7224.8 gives 6.34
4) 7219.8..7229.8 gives 6.45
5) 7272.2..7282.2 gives 6.27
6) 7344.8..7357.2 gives 6.45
